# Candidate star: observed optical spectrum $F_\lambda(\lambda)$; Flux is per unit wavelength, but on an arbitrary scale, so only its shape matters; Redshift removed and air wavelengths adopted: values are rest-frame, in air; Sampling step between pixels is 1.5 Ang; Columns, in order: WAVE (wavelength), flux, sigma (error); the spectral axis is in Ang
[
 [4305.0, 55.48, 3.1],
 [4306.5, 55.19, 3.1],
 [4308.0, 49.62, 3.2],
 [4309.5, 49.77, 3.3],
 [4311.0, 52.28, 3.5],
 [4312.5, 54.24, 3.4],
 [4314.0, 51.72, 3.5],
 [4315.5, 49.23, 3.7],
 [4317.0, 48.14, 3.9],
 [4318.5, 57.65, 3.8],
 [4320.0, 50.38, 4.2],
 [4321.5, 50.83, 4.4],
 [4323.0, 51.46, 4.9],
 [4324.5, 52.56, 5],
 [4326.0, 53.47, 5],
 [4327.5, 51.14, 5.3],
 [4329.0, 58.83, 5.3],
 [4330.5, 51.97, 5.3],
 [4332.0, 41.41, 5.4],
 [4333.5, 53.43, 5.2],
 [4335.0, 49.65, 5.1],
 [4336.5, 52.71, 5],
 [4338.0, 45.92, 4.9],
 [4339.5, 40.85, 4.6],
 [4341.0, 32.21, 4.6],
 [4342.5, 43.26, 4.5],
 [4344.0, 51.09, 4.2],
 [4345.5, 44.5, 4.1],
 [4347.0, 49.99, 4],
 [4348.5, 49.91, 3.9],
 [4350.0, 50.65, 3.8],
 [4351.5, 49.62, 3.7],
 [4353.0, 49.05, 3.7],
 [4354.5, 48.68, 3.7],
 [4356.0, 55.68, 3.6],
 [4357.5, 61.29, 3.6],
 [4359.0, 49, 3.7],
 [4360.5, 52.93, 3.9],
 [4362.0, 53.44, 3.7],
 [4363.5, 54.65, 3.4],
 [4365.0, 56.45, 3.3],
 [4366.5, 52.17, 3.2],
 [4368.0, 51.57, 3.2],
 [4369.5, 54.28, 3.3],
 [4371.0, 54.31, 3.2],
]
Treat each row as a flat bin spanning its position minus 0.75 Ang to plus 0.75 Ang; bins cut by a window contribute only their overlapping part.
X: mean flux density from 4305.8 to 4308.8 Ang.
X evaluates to 52.3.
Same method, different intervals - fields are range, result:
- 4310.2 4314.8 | 52.7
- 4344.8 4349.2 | 48.2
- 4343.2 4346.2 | 47.8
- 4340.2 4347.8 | 44.2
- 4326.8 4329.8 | 55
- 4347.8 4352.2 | 50.1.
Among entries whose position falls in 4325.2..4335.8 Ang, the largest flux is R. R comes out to 58.83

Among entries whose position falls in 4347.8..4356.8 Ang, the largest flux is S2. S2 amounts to 55.68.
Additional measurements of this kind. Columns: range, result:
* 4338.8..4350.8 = 51.09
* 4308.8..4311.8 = 52.28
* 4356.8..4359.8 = 61.29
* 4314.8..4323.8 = 57.65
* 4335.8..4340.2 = 52.71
